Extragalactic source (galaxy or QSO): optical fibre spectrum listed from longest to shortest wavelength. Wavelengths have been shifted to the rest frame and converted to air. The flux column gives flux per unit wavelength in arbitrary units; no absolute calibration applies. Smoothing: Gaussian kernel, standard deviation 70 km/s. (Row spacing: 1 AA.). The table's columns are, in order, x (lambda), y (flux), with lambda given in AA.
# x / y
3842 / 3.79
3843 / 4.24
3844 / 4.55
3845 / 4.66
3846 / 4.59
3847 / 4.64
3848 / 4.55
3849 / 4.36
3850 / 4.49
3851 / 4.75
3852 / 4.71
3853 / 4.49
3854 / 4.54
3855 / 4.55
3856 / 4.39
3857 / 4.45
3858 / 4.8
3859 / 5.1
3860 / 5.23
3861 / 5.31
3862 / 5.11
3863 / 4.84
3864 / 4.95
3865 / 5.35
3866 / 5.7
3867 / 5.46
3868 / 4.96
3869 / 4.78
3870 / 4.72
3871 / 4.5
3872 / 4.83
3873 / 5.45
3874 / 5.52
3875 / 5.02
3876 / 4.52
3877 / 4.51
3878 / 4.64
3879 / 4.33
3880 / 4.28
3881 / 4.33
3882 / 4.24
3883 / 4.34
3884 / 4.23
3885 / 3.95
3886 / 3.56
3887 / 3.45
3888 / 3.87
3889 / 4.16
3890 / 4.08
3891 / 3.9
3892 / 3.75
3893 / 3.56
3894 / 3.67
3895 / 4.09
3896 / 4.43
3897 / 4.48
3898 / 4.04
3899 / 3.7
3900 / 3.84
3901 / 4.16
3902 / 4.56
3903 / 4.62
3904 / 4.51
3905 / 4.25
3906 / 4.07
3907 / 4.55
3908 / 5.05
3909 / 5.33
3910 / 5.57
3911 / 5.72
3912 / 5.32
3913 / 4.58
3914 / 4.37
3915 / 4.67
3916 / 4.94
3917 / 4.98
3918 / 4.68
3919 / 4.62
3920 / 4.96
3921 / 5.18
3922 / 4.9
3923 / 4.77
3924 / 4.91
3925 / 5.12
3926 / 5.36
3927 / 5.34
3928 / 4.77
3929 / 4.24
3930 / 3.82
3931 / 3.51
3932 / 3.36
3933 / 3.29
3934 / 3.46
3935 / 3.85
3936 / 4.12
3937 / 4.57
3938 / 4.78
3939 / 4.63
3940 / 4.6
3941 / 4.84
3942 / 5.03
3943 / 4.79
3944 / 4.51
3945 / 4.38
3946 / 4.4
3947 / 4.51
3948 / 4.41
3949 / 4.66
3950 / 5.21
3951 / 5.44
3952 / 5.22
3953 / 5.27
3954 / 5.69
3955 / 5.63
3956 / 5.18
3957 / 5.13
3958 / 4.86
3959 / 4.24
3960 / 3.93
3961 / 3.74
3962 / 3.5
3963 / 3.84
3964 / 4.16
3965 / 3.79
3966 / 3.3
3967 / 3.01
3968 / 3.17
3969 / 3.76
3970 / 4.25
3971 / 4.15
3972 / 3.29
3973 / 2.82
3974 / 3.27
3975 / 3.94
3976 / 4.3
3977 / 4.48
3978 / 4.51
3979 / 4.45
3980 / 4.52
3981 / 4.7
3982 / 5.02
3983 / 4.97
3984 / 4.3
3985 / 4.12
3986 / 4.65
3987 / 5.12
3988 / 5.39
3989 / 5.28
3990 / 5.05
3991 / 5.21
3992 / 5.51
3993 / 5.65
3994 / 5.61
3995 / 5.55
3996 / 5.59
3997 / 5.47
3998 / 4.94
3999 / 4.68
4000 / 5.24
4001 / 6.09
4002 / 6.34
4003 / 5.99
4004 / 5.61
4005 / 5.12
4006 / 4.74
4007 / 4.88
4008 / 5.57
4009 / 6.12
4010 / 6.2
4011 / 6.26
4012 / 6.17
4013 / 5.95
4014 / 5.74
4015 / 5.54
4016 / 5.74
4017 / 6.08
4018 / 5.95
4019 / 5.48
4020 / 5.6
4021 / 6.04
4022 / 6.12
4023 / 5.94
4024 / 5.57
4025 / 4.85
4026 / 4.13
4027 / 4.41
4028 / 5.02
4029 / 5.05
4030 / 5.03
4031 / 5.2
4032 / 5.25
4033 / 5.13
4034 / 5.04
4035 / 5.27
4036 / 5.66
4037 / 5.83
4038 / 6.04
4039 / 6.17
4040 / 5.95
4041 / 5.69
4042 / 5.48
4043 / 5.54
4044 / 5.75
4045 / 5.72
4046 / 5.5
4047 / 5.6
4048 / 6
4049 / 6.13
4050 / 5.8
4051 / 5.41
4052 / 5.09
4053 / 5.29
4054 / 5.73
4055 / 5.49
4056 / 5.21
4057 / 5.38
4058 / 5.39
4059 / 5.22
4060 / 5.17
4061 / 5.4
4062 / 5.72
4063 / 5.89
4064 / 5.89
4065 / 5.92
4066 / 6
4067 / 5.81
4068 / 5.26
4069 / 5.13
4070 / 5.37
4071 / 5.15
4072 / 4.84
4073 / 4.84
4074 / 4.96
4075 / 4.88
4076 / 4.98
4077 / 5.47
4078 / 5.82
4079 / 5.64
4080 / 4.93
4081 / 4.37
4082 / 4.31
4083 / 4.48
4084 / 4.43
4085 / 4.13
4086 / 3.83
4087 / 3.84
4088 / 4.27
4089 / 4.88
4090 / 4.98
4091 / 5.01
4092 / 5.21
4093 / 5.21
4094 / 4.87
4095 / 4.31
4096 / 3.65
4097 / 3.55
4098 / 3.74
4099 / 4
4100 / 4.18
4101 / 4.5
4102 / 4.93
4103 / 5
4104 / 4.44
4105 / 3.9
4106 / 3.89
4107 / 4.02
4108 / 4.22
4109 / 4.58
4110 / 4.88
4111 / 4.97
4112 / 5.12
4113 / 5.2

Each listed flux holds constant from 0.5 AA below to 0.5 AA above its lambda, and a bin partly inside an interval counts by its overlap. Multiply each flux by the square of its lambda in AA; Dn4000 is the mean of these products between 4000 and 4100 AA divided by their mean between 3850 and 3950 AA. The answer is 1.25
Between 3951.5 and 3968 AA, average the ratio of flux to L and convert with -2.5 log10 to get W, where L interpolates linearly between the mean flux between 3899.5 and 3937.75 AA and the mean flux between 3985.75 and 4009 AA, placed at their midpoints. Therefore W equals 0.14 mag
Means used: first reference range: 4.58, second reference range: 5.38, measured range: 4.37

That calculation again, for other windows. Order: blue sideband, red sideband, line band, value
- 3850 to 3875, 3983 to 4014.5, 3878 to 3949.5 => 0.16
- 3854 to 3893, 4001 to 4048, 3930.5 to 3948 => 0.18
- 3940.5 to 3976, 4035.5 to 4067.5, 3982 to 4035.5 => -0.07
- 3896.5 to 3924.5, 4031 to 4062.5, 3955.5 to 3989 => 0.21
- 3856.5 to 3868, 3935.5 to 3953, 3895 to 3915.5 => 0.08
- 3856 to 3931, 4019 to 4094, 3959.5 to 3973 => 0.32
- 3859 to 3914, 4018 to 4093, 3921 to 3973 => 0.10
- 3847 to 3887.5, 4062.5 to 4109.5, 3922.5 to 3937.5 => 0.10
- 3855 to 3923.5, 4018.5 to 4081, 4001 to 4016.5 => -0.10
